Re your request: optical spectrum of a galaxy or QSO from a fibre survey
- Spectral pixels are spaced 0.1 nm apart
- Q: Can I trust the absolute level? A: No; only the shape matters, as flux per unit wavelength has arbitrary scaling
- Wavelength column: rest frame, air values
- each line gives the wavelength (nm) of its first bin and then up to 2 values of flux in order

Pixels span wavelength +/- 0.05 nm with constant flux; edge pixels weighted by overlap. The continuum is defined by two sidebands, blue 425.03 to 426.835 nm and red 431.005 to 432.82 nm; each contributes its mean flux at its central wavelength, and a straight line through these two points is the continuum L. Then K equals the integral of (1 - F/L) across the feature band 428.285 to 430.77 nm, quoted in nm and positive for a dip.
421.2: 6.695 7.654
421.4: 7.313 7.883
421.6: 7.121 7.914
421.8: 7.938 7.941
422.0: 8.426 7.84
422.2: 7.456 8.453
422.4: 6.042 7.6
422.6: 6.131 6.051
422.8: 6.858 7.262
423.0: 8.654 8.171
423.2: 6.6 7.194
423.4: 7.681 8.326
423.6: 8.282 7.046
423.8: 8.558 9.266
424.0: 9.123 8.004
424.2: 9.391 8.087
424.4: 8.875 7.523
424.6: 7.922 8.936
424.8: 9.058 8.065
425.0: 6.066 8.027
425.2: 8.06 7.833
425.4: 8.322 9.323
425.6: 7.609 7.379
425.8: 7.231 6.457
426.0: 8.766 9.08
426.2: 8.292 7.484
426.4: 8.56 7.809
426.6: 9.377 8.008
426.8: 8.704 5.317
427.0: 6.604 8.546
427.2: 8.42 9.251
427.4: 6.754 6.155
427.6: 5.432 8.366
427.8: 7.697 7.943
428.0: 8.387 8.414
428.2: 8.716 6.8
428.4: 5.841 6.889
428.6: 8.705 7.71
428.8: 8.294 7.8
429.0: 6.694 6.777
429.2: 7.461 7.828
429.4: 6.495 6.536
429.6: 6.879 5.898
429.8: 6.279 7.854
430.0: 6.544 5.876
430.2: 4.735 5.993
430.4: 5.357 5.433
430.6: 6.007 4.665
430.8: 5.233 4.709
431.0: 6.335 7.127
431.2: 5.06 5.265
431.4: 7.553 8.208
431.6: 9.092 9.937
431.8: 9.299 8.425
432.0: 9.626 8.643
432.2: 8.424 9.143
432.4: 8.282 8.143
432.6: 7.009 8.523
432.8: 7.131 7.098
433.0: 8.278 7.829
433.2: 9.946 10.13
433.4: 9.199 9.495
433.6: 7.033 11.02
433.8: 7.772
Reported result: 0.45 nm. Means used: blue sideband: 8.1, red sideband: 8.02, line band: 6.6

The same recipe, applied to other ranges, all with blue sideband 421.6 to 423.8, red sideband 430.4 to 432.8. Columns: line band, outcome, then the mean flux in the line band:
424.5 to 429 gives -0.22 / 7.81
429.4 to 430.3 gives 0.13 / 6.32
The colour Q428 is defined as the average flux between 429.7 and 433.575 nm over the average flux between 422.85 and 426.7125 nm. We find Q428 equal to 0.9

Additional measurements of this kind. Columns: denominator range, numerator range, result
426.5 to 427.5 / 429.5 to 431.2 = 0.76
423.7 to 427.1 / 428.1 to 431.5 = 0.81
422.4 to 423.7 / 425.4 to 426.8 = 1.11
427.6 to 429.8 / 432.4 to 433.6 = 1.14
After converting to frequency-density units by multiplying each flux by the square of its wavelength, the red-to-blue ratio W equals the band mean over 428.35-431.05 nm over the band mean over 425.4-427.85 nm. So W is 0.8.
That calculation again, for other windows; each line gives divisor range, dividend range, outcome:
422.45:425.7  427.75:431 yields 0.87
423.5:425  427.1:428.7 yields 0.93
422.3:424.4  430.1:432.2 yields 0.92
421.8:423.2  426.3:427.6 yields 1.06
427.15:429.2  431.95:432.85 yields 1.12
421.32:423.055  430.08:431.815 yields 0.89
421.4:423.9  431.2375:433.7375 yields 1.17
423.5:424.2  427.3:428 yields 0.88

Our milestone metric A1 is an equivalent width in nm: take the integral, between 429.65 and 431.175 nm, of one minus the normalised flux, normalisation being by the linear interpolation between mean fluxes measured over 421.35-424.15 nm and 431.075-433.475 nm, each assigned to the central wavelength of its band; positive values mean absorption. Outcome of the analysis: 0.427 nm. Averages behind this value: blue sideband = 7.68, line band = 5.86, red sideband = 8.25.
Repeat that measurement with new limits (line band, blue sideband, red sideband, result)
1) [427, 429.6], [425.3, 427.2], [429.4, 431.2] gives -0.208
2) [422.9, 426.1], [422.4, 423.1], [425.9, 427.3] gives -0.229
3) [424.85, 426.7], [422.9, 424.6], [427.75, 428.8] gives -0.007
